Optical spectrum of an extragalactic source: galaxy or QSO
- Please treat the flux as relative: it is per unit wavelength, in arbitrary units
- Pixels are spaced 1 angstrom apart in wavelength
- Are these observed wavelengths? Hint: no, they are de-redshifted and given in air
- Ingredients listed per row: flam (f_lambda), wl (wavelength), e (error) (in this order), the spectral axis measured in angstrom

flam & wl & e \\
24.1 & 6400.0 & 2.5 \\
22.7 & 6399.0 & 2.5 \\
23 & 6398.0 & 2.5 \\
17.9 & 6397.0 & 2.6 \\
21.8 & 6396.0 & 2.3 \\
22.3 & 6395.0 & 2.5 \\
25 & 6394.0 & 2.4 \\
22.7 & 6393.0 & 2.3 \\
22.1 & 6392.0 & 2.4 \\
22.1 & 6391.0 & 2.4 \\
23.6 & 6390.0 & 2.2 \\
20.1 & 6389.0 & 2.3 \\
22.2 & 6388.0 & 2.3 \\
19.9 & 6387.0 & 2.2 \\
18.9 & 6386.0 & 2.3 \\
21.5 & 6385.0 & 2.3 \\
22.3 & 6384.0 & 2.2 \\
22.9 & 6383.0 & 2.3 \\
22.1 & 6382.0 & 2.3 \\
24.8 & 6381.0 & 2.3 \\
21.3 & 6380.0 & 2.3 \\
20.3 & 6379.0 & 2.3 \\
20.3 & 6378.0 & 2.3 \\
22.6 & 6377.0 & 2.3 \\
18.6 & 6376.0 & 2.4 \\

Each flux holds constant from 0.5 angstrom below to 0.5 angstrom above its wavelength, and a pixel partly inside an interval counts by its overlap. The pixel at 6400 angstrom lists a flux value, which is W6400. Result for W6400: 24.1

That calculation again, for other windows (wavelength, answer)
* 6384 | 22.3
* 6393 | 22.7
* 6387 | 19.9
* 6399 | 22.7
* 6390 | 23.6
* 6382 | 22.1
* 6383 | 22.9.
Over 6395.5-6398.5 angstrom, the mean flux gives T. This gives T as 20.9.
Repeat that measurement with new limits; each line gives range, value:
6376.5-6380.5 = 21.1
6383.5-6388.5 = 21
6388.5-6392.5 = 22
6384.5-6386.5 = 20.2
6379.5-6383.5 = 22.8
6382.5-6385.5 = 22.2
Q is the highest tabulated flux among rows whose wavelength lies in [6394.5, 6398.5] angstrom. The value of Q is 23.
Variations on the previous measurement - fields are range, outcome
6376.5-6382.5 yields 24.8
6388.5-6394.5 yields 25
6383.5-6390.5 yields 23.6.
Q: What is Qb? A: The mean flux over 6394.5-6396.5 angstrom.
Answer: 22.1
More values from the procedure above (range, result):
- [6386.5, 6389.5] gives 20.7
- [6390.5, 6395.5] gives 22.8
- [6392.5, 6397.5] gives 21.9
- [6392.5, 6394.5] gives 23.9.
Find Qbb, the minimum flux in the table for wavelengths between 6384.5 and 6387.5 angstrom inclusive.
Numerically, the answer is 18.9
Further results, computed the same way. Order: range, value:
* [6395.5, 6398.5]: 17.9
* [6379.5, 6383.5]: 21.3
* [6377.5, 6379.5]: 20.3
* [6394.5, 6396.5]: 21.8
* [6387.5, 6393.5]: 20.1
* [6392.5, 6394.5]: 22.7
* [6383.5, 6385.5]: 21.5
